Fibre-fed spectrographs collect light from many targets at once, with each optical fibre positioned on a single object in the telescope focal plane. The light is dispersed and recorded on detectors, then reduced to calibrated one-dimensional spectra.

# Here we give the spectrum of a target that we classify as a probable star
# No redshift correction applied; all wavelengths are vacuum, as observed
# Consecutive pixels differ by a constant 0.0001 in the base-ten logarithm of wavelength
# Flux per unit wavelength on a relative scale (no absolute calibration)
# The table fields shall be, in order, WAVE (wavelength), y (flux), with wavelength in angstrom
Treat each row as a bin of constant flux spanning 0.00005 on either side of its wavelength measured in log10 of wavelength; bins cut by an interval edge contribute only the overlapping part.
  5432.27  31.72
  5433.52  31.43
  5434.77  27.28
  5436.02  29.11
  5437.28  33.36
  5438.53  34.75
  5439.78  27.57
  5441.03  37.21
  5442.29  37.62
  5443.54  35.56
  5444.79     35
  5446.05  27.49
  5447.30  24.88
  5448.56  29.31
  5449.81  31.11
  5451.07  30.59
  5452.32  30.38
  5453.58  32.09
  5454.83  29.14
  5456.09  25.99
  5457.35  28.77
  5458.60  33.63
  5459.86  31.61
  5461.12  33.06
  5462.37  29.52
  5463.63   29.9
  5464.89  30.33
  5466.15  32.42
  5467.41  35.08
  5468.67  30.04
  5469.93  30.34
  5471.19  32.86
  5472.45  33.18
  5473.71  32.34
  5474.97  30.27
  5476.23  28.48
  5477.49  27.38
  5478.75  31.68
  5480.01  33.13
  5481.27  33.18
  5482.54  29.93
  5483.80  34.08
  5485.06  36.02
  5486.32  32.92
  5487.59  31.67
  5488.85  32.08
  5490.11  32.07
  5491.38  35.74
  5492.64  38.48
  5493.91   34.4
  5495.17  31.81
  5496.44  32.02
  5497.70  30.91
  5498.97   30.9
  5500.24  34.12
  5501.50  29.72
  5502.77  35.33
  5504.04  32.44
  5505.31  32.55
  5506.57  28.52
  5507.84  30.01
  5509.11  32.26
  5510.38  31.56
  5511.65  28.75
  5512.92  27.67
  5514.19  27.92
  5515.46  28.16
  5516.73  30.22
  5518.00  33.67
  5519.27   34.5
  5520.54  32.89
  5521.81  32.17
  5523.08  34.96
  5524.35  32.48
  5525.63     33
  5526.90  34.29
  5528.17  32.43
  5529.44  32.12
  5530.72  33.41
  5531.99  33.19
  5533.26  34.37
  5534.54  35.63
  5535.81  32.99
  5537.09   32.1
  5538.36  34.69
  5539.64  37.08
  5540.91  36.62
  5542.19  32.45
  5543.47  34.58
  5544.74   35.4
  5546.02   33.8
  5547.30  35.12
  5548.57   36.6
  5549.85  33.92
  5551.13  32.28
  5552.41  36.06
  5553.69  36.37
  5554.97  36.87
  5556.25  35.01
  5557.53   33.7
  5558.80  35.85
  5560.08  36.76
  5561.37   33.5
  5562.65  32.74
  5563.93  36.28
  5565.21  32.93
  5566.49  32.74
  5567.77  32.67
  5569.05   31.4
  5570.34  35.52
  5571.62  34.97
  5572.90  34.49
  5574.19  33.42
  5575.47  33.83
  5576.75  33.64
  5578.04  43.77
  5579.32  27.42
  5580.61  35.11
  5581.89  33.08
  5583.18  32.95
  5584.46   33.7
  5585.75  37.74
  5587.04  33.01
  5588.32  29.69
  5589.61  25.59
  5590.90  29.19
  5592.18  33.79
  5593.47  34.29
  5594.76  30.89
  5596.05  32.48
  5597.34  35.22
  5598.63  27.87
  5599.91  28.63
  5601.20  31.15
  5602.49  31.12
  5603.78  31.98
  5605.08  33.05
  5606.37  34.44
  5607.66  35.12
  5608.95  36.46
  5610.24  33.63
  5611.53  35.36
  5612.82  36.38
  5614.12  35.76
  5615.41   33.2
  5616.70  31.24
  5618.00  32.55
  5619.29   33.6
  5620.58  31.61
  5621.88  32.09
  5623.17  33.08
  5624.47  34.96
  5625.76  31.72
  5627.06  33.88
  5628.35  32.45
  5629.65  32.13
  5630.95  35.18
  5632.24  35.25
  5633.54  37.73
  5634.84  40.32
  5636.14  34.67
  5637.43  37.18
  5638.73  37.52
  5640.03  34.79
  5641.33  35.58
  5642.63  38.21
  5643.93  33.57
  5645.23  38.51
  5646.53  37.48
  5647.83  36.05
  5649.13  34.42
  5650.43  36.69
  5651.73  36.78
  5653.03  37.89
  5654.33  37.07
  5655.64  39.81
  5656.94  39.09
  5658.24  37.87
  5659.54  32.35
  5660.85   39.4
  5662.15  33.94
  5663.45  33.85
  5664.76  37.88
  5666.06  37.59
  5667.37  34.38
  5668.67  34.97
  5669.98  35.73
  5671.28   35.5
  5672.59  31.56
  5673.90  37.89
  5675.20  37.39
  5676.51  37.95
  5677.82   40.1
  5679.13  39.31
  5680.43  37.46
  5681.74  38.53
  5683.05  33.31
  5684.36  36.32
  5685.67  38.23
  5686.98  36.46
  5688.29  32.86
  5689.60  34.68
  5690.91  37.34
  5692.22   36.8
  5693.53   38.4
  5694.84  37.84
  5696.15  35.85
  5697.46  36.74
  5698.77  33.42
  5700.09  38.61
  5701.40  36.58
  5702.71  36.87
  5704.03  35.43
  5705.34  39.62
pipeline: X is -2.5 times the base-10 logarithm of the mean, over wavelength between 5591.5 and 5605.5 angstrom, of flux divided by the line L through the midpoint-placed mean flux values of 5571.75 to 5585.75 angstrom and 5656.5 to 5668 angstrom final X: 0.10 mag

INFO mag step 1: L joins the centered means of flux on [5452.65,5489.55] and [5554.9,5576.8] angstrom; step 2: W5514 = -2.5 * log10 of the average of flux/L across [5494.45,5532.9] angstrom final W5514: 0.03 mag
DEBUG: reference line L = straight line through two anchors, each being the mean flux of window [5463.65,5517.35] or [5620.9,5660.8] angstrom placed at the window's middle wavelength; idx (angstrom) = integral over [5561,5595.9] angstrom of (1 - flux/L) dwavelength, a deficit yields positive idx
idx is 0.9 angstrom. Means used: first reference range 31.7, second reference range 35.8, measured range 33.3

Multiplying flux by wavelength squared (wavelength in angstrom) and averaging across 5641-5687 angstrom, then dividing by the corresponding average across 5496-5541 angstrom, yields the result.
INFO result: 1.2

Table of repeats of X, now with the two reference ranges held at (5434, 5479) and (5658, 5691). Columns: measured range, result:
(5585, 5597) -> 0.08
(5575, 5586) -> -0.02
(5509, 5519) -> 0.08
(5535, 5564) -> -0.05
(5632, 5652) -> -0.03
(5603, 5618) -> 0.02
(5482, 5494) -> -0.06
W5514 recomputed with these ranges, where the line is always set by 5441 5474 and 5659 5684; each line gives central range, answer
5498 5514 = 0.048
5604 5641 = 0.022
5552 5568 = -0.034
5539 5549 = -0.059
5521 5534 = -0.010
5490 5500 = -0.038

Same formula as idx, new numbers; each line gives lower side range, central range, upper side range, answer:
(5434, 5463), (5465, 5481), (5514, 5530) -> 0.0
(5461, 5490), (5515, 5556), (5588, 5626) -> -2.3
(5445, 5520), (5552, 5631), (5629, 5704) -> 2.1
